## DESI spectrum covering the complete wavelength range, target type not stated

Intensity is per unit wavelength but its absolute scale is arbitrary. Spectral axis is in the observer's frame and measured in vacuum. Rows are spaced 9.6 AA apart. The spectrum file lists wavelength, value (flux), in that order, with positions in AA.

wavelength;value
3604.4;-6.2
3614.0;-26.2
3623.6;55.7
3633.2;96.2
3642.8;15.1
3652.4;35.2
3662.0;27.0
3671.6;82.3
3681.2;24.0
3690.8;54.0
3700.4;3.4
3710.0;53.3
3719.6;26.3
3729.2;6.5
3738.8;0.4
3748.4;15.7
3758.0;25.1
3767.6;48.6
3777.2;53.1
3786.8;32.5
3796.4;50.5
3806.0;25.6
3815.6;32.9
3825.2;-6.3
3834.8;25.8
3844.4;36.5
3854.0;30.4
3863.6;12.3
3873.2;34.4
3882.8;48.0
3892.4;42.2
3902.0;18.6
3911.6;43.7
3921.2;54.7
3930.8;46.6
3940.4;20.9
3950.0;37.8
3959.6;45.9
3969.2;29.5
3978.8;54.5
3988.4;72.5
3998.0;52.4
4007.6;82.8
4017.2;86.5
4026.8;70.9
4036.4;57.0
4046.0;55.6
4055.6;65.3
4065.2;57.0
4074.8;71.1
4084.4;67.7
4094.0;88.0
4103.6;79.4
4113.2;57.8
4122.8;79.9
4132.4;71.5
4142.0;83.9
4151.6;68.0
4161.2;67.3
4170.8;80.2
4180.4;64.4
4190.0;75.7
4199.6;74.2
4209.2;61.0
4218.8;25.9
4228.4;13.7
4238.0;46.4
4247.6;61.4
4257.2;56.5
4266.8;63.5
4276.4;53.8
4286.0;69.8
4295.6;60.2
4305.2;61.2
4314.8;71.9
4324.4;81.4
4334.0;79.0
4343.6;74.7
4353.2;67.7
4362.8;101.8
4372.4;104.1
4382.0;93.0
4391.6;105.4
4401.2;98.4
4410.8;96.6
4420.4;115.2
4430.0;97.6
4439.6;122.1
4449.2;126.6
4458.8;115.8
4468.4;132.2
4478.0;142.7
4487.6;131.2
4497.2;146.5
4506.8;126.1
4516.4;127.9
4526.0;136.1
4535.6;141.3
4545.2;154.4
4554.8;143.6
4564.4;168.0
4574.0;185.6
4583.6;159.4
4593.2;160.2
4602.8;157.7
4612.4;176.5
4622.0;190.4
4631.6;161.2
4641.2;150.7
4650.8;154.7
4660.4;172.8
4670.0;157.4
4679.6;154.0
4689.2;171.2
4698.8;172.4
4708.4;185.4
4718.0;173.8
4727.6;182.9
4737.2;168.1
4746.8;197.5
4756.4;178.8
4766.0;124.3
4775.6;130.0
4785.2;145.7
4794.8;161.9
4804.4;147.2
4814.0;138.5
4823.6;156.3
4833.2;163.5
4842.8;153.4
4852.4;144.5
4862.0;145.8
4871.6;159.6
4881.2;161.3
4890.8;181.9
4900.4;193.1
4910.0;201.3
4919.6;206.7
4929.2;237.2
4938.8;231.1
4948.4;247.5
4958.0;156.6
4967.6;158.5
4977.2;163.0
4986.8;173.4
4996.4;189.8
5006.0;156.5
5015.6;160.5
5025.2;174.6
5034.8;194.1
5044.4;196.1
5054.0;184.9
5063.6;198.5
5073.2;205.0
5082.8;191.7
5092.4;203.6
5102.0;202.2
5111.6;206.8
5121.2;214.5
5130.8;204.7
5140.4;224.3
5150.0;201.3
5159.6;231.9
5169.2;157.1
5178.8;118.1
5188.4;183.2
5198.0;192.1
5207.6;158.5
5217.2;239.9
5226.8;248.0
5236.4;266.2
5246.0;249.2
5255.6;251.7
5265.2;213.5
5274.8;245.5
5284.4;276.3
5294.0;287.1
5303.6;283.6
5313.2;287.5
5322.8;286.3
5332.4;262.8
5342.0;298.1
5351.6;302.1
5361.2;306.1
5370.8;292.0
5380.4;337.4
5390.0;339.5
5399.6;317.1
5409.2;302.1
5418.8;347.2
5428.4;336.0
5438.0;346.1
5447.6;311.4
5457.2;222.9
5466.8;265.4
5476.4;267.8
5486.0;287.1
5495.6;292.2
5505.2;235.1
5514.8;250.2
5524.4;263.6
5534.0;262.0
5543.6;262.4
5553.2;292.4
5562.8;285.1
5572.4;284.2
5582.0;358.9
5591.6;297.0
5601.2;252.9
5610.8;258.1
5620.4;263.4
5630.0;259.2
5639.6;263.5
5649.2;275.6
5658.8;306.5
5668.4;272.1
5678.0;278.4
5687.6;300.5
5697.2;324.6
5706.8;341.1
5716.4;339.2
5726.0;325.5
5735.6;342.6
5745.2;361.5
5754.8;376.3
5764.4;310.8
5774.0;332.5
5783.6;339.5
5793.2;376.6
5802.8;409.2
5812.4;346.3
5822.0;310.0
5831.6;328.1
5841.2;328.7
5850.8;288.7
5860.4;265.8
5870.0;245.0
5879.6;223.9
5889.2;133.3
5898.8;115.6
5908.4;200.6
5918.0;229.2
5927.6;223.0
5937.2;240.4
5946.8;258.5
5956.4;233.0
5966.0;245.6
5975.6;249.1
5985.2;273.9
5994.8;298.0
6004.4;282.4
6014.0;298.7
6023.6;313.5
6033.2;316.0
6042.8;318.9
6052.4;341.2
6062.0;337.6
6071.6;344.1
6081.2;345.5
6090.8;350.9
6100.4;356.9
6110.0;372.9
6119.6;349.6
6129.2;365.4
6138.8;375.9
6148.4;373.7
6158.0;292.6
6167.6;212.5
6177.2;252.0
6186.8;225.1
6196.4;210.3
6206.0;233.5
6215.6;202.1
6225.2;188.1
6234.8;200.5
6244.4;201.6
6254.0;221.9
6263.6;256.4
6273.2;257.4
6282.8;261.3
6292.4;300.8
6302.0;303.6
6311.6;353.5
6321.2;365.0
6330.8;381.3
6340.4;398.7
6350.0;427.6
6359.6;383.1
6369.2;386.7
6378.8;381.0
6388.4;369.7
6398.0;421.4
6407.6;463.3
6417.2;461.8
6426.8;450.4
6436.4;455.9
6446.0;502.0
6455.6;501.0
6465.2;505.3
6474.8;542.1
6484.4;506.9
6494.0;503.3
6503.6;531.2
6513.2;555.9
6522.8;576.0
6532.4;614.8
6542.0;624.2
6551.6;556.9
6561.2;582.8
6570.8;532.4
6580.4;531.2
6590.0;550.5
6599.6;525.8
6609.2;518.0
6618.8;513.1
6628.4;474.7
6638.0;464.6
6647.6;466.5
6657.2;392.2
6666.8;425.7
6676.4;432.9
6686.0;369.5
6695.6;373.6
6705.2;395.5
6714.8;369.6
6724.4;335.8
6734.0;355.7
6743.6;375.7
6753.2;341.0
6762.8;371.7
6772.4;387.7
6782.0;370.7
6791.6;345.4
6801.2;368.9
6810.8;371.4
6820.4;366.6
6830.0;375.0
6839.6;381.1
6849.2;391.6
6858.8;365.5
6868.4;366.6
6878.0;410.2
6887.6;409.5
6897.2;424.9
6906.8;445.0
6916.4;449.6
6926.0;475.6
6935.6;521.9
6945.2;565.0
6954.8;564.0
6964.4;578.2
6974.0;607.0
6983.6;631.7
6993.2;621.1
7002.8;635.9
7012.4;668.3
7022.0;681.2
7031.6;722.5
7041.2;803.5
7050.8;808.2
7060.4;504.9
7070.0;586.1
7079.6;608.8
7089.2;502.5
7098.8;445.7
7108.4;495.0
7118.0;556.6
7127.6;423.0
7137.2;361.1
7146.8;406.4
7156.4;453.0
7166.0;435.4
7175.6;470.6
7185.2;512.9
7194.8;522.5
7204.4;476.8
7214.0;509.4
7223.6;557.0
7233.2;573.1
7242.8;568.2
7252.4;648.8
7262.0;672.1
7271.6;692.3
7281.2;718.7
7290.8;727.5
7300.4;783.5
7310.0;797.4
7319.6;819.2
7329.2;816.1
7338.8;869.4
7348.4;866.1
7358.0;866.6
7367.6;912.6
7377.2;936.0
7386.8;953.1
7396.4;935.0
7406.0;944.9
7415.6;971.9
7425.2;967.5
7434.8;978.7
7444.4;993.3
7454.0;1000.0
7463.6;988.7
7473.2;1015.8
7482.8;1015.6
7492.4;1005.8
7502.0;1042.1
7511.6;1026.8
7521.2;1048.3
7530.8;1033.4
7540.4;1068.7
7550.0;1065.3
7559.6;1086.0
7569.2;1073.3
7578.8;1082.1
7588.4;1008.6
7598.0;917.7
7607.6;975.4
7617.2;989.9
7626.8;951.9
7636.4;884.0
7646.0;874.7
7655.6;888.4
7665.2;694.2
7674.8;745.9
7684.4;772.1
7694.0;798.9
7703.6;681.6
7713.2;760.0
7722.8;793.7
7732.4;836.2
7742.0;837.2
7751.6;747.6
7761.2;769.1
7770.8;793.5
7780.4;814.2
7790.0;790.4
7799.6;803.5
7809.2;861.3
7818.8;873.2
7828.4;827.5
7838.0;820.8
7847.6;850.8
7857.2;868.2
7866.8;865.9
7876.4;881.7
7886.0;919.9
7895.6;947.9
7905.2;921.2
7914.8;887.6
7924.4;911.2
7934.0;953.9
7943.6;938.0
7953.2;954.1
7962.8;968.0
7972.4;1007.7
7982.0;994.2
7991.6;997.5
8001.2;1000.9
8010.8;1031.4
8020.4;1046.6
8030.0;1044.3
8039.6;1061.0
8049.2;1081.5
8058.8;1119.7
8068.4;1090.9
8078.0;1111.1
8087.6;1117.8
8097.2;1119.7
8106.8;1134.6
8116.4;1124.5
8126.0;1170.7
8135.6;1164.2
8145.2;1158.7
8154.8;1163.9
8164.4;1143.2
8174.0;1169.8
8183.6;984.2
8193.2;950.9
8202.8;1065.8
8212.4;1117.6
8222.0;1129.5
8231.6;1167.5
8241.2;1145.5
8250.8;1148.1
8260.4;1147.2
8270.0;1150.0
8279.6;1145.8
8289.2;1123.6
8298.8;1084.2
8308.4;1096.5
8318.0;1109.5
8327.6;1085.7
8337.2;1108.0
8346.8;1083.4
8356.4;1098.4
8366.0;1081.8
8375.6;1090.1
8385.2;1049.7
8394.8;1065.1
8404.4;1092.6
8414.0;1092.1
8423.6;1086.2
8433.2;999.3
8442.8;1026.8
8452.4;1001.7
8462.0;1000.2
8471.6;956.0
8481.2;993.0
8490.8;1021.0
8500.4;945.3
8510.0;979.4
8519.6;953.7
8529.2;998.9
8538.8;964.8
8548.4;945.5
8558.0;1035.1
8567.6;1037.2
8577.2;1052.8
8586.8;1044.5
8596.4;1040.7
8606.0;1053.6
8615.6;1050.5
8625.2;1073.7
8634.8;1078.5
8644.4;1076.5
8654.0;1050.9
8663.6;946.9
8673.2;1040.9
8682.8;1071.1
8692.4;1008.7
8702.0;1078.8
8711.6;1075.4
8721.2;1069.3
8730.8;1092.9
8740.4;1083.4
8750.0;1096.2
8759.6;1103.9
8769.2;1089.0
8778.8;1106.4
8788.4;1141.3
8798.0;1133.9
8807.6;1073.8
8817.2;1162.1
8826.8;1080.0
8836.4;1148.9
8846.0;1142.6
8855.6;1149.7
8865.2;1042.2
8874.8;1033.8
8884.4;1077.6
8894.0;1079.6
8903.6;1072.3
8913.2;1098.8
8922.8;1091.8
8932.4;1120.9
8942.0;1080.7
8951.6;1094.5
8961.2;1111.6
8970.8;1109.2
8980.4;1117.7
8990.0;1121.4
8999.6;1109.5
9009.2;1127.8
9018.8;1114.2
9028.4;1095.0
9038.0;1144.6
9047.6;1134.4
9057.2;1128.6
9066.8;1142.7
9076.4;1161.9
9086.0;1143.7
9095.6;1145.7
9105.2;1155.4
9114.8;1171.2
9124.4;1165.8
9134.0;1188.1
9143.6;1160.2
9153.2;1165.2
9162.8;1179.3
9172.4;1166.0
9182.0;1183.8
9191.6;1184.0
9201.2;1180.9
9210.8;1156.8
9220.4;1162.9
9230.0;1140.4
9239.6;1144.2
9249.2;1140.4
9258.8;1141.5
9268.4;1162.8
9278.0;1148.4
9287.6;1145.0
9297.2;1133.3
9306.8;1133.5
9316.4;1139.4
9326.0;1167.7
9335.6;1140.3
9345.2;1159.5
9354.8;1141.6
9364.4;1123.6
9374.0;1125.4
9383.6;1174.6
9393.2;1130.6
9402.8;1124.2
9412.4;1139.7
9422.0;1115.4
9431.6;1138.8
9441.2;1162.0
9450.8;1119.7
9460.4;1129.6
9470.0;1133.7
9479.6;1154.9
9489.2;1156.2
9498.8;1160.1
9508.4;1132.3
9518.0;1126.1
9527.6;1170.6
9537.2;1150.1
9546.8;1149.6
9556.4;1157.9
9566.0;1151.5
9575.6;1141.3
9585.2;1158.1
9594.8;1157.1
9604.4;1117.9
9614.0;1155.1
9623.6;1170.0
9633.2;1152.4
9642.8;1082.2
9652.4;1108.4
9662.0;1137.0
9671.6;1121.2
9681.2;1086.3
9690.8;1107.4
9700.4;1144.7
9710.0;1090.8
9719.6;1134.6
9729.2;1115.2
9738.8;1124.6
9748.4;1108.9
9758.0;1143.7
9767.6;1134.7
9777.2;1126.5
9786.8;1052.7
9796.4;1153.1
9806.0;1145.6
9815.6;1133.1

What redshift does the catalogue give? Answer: 0.00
